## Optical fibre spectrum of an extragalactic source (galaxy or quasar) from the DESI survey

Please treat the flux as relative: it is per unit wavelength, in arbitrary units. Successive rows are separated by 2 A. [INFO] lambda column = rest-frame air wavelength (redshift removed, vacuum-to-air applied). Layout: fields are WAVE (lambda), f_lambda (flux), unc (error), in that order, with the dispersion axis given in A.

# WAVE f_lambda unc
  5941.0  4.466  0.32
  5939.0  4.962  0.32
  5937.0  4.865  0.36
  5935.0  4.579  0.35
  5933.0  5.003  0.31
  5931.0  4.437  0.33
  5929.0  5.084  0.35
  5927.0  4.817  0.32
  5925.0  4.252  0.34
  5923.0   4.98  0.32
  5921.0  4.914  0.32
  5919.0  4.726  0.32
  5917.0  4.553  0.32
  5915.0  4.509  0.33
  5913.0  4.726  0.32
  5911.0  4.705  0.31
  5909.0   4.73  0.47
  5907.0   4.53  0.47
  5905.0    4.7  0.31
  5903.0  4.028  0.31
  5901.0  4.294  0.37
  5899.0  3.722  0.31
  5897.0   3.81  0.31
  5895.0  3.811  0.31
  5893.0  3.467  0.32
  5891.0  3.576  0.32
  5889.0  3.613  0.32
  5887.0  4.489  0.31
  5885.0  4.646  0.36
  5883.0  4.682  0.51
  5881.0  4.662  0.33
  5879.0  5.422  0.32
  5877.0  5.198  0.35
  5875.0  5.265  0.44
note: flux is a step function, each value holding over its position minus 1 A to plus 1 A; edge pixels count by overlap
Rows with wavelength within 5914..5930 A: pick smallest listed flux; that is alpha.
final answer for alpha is 4.252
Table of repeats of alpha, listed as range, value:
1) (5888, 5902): 3.467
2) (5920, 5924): 4.914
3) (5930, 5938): 4.437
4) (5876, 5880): 5.198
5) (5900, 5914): 4.028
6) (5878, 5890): 3.613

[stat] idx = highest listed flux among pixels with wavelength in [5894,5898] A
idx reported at 3.811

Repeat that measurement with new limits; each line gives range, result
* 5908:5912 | 4.73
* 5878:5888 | 5.422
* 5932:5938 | 5.003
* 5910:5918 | 4.726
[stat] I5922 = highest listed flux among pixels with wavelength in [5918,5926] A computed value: 4.98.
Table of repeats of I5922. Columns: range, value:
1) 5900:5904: 4.294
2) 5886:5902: 4.489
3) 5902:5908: 4.7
